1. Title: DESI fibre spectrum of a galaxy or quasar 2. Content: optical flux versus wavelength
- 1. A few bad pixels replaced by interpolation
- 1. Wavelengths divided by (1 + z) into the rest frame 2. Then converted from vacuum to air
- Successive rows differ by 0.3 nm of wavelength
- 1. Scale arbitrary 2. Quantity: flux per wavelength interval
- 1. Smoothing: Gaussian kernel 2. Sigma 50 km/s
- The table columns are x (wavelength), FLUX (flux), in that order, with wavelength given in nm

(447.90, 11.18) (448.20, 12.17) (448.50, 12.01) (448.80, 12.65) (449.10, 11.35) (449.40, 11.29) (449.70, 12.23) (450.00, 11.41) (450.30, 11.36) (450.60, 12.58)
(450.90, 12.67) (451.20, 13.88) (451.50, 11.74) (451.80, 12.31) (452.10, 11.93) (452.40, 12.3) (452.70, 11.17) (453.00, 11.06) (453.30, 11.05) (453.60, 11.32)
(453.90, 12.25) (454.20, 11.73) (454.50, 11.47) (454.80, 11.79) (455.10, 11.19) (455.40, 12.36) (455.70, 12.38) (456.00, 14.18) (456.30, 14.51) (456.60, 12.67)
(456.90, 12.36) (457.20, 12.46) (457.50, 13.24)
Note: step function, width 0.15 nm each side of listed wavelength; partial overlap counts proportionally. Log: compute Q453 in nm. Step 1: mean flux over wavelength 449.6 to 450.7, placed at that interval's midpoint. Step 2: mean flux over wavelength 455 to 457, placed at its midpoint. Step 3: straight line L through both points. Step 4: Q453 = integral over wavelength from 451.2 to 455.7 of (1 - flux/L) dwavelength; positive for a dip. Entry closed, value 0.23 nm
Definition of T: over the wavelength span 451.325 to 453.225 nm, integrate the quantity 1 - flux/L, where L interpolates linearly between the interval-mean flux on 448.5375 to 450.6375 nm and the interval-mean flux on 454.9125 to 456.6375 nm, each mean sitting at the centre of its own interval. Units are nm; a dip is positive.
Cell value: 0.08 nm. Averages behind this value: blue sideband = 11.8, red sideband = 12.9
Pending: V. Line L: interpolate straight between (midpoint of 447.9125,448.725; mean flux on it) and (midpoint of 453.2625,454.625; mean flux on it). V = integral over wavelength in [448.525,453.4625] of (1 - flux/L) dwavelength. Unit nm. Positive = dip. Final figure -0.05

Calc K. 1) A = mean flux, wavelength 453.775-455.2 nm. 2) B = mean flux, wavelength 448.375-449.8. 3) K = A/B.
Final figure 0.98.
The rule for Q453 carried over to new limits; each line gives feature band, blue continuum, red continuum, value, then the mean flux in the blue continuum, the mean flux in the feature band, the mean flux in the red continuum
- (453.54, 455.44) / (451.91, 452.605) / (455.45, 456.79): 0.16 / 12.1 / 11.7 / 13.3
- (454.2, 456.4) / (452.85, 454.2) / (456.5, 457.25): -0.08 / 11.5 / 12.5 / 12.5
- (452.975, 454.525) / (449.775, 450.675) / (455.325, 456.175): 0.13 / 11.8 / 11.5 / 13.1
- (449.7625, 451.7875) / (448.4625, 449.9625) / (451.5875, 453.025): -0.07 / 11.9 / 12.3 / 11.8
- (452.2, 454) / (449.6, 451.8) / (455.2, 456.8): 0.16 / 12.3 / 11.5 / 13.1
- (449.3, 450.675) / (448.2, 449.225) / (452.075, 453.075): 0.02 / 12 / 11.7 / 11.6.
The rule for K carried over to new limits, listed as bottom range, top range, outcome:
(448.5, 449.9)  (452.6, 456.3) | 1.01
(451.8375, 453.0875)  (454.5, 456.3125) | 1.07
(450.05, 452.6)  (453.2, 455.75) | 0.95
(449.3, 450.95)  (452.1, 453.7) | 0.96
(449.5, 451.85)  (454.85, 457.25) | 1.04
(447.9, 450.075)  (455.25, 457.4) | 1.10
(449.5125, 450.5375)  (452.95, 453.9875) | 0.97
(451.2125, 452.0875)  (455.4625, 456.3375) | 1.09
